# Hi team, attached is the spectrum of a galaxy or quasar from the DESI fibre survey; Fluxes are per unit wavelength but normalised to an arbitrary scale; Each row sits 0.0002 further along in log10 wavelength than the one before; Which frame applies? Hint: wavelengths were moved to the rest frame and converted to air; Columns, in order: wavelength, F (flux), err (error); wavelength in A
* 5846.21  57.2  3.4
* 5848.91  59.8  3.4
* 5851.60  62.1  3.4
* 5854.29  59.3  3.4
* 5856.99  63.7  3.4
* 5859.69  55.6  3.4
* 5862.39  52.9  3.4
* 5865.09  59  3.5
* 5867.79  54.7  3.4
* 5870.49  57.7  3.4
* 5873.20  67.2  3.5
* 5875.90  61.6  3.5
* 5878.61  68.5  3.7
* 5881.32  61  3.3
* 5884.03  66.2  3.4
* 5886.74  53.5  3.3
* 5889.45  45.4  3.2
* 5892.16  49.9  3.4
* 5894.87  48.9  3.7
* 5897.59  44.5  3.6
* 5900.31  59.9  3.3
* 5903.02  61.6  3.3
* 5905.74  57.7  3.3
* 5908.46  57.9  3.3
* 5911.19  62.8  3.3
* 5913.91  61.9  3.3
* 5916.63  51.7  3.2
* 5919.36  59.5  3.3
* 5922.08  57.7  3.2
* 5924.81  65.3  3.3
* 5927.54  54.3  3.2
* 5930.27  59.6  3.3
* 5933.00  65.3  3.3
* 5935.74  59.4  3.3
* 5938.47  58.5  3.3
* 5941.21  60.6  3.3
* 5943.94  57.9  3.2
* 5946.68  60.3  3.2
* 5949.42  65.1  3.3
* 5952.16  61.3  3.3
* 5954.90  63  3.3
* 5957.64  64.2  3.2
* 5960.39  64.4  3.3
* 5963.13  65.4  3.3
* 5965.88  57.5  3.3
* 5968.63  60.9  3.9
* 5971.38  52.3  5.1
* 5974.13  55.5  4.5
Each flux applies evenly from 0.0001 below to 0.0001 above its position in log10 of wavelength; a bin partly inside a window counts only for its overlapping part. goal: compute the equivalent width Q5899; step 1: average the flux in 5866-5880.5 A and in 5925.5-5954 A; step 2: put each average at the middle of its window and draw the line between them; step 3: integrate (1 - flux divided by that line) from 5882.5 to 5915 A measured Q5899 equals 2.9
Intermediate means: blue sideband 61.8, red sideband 60.4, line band 55.8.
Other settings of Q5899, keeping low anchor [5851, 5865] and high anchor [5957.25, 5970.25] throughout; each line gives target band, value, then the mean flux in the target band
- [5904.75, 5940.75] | 0.80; 59.4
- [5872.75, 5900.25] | 1.40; 56.5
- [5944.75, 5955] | -0.07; 62.1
